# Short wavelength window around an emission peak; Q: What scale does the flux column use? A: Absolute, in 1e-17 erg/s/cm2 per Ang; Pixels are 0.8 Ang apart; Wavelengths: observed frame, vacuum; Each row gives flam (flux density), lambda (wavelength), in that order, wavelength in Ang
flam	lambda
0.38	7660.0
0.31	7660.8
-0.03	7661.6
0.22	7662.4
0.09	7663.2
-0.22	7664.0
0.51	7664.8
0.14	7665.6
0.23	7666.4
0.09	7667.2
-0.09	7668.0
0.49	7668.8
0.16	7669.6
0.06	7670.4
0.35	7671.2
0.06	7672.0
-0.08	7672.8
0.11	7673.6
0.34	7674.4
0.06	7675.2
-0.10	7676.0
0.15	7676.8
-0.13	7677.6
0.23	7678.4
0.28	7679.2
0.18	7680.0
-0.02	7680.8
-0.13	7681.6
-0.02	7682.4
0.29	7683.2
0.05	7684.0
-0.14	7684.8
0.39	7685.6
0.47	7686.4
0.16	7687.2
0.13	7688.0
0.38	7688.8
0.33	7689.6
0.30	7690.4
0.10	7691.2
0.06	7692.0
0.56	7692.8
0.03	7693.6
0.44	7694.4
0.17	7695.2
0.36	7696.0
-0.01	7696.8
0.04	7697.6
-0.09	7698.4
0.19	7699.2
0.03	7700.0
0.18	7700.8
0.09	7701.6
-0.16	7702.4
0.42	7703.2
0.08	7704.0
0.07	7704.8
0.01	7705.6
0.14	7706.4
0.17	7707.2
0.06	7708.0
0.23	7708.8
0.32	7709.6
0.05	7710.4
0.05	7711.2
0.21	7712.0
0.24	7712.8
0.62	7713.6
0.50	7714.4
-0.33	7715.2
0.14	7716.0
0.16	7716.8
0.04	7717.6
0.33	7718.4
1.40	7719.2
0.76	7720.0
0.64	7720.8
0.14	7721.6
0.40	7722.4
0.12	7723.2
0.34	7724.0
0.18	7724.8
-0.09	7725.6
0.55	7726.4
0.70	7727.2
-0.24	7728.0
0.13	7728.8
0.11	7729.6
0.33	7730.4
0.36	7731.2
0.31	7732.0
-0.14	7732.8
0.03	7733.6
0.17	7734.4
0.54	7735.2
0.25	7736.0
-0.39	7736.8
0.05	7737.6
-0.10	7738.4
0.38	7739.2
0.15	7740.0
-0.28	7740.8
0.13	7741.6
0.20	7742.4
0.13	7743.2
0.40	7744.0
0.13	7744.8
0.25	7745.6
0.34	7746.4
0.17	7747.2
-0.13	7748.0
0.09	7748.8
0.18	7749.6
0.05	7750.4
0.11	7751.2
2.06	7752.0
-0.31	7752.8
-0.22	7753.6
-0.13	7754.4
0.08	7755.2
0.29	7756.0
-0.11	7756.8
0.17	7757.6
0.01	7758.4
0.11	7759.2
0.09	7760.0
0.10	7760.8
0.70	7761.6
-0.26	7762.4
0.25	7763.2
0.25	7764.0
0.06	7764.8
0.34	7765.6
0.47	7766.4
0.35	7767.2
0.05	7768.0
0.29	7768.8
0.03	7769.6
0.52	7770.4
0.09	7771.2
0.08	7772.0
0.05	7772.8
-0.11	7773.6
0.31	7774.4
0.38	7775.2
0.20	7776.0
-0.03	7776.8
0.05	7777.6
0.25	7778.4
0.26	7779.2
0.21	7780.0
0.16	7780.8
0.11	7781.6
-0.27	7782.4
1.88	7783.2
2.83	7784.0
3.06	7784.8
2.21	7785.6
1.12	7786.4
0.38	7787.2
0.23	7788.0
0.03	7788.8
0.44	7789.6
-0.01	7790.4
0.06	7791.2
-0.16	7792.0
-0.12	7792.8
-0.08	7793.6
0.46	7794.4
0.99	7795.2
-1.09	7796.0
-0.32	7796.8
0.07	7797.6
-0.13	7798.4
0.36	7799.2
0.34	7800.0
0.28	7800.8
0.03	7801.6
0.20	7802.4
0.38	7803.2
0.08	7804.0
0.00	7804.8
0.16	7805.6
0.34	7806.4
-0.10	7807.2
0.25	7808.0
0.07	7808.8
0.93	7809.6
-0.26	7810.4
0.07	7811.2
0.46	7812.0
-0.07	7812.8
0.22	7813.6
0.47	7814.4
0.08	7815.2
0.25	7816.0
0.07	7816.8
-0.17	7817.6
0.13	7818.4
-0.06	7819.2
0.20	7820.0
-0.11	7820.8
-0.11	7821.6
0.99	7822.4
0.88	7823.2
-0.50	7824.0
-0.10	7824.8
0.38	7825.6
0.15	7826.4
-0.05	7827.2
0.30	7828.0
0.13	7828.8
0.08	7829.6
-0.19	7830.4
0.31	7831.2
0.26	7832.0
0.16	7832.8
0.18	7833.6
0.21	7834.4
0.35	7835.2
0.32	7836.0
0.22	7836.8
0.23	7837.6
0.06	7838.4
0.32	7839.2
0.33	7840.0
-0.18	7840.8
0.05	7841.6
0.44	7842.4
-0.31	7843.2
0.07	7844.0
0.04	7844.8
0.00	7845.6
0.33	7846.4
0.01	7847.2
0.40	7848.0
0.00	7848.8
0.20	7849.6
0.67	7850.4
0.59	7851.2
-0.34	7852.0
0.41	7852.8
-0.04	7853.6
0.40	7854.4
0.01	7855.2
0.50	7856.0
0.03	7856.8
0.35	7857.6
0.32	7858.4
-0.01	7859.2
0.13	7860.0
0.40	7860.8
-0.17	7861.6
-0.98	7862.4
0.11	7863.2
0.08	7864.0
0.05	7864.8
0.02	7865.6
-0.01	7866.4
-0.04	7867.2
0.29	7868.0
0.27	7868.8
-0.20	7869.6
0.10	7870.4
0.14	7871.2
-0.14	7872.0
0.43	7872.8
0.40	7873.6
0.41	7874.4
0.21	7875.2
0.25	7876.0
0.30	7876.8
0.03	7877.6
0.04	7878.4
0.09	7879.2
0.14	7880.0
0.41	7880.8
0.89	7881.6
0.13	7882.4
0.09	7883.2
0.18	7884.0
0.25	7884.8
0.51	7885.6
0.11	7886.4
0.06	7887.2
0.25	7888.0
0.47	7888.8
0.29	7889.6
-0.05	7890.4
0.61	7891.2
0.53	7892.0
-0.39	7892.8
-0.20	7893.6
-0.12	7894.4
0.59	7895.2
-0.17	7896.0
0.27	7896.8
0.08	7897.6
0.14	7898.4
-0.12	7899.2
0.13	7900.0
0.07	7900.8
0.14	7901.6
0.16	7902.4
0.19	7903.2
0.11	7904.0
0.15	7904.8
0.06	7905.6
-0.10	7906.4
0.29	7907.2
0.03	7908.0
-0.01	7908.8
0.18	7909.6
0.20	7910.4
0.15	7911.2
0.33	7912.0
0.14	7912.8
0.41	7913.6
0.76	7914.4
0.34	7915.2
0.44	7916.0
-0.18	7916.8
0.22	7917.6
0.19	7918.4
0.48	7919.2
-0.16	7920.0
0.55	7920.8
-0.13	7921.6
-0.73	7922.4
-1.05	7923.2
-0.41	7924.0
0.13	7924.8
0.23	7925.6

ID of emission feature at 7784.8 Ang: H-alpha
